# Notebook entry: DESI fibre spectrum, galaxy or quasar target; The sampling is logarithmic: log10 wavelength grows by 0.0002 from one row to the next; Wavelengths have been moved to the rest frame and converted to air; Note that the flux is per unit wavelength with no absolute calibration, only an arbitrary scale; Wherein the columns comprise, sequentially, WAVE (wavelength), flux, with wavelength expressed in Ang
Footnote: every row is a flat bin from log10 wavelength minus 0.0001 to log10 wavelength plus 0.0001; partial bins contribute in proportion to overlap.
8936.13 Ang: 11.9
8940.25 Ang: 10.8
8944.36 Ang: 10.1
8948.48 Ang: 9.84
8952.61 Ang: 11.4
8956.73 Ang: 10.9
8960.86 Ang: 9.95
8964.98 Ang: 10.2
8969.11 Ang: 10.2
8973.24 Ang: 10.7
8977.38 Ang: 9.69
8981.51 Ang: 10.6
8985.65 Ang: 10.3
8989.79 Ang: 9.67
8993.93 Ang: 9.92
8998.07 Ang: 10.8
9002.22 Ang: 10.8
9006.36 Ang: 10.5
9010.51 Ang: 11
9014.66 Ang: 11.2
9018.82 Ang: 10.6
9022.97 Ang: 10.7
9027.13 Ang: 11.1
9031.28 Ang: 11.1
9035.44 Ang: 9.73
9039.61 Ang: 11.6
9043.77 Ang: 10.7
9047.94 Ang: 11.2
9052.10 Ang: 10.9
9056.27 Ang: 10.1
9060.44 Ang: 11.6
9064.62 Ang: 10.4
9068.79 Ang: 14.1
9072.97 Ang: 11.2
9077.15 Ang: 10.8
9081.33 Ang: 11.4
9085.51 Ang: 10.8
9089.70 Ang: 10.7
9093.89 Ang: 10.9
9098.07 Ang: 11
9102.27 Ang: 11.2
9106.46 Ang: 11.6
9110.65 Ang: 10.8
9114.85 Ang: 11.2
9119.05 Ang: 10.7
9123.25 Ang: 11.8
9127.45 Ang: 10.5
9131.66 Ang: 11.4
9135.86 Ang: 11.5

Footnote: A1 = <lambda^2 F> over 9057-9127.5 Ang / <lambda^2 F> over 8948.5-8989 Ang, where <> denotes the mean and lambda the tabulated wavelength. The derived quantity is 1.11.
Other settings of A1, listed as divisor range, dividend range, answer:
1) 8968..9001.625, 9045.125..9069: 1.10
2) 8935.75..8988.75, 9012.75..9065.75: 1.06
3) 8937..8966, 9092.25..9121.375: 1.09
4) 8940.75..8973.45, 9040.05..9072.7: 1.11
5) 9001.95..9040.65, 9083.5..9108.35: 1.04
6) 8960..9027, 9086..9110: 1.08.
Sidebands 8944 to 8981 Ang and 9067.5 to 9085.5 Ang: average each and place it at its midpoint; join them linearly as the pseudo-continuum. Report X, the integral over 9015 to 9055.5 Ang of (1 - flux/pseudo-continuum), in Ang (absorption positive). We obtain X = 1.2 Ang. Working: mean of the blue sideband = 10.4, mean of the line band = 10.8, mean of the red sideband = 11.7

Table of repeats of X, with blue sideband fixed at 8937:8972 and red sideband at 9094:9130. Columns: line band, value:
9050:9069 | -0.5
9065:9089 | -1.2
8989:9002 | 0.5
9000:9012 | -0.1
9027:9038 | 0.2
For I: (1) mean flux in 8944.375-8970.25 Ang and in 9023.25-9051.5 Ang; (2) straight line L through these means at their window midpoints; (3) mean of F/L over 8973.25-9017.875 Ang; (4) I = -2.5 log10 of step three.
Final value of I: 0.02 mag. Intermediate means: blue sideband 10.4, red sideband 10.9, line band 10.5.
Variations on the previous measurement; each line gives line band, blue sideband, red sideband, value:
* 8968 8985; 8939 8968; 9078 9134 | 0.02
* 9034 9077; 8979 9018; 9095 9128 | -0.03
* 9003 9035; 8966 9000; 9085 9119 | -0.04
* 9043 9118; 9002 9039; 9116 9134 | -0.02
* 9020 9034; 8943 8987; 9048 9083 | 0.00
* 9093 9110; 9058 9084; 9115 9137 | 0.02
